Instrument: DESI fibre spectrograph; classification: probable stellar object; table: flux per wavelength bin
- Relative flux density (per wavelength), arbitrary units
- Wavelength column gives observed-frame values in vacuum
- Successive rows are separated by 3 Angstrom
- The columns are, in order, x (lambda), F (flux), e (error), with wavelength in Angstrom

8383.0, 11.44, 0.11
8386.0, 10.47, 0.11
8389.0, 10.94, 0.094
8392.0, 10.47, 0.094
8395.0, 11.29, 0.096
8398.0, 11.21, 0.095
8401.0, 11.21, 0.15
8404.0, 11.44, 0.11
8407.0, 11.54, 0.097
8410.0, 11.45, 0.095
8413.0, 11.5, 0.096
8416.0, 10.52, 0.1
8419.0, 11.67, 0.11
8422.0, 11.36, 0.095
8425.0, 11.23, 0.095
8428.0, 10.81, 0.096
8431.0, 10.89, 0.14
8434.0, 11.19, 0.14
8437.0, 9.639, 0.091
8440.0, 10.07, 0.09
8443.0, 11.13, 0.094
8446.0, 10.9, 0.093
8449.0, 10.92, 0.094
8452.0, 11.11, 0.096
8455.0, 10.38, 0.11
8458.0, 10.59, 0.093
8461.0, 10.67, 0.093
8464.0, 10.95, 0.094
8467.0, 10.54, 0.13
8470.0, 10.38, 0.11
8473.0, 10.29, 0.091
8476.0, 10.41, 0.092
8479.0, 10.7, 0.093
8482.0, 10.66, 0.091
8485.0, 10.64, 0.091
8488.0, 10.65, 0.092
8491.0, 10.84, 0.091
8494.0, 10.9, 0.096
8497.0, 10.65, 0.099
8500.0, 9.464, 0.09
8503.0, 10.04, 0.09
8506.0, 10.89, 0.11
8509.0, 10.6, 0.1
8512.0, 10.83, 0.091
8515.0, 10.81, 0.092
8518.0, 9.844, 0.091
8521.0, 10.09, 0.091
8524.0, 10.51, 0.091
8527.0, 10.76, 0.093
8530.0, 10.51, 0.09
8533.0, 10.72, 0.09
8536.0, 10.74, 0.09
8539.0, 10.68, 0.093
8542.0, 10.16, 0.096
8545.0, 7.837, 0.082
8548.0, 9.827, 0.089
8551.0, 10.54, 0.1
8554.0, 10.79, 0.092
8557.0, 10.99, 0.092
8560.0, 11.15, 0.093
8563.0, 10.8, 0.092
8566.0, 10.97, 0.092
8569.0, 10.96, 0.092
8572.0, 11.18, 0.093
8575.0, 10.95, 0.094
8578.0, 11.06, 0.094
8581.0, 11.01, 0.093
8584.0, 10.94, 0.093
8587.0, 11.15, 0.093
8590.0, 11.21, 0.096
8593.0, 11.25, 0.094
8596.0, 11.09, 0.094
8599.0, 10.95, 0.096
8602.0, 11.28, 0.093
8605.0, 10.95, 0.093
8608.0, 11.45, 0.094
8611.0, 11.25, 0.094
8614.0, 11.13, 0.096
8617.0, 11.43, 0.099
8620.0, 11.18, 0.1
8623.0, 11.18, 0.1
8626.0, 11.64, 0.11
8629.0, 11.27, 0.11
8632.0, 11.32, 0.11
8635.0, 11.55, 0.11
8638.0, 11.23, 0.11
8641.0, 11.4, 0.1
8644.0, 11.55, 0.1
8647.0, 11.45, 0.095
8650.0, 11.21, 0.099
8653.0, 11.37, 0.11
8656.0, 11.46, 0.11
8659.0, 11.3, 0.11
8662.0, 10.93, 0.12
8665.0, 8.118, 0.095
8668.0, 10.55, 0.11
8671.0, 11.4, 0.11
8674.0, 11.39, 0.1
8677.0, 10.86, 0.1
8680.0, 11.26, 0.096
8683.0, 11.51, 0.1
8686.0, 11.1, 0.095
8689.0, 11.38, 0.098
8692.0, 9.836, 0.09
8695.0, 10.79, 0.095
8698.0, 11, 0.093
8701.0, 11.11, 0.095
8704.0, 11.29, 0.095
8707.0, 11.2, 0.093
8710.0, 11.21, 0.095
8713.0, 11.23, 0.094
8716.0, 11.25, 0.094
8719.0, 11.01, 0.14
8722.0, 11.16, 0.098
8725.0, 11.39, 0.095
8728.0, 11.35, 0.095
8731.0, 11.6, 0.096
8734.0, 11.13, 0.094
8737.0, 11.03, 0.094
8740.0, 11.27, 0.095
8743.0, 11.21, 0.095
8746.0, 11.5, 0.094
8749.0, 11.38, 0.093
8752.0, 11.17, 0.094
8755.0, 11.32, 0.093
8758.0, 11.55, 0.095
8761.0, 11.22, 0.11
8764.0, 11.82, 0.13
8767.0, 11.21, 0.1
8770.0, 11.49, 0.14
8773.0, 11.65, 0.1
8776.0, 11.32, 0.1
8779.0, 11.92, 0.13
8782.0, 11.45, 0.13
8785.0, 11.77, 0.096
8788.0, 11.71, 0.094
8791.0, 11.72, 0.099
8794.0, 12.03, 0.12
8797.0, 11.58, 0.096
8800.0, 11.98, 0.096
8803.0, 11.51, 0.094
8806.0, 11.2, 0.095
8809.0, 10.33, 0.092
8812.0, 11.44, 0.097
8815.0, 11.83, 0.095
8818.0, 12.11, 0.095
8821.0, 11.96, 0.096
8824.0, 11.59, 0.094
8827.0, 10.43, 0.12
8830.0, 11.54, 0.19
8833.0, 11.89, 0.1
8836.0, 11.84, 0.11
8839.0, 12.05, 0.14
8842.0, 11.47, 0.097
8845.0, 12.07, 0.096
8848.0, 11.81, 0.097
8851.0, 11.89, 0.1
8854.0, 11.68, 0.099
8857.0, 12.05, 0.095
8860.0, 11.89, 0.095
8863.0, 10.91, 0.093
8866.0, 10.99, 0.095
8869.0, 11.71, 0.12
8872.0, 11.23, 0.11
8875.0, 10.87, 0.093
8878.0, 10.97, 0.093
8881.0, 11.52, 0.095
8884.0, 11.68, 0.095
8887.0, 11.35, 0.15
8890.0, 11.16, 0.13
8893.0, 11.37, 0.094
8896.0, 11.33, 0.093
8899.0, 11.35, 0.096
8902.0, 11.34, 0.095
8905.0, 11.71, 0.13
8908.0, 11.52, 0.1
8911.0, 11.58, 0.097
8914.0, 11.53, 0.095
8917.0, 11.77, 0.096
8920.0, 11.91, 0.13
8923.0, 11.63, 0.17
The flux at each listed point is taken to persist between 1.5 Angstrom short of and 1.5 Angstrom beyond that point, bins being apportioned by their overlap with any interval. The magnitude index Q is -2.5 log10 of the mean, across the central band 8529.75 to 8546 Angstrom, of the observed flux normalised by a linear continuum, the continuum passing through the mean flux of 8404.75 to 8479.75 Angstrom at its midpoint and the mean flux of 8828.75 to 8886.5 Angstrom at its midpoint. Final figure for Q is 0.089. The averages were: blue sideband 10.8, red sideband 11.6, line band 10.1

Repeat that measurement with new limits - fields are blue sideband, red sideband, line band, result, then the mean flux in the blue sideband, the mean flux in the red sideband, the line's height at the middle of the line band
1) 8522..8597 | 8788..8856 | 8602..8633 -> -0.036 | 10.7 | 11.6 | 10.9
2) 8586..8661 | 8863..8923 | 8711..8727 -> 0.011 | 11.3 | 11.4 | 11.3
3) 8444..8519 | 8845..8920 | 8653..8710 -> 0.010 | 10.6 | 11.5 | 11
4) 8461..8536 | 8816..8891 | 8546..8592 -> -0.014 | 10.5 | 11.6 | 10.7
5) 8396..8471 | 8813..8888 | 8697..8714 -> 0.017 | 10.9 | 11.6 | 11.4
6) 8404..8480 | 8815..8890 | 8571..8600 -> 0.002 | 10.8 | 11.6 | 11.1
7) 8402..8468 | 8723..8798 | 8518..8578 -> 0.059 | 10.9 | 11.5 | 11.1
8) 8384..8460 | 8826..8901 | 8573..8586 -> 0.014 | 11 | 11.5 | 11.1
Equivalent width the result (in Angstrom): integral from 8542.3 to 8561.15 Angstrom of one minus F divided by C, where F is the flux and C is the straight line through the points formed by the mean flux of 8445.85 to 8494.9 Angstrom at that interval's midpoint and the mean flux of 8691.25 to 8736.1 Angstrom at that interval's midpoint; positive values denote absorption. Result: 1.1 Angstrom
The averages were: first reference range 10.7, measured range 10.2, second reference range 11.1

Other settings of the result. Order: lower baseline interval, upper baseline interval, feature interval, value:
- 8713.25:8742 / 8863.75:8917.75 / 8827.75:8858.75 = -1.3 Angstrom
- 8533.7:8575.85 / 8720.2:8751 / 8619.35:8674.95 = -1.0 Angstrom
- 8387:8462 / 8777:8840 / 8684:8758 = 1.9 Angstrom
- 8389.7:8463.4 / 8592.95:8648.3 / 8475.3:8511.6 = 1.7 Angstrom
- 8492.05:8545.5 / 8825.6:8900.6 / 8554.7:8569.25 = -0.6 Angstrom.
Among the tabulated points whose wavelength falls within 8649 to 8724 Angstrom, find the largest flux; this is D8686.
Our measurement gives 11.51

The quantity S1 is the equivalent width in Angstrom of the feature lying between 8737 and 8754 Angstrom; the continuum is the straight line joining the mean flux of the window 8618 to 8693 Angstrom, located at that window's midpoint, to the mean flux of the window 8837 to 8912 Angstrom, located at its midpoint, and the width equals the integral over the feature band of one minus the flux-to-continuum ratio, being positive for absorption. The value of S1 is 0.0 Angstrom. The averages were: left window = 11.1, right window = 11.5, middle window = 11.3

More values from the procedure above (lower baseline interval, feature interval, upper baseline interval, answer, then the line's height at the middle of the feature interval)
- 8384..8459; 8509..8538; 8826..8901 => 1.4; 11.1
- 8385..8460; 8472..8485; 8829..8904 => 0.6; 11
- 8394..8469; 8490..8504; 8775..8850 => 0.9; 11.1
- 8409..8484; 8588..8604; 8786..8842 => 0.0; 11.1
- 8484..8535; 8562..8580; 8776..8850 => -0.4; 10.7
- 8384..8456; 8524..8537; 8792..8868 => 0.6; 11.1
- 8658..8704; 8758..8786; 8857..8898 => -1.2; 11.1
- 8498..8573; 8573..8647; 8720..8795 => -3.0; 10.8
